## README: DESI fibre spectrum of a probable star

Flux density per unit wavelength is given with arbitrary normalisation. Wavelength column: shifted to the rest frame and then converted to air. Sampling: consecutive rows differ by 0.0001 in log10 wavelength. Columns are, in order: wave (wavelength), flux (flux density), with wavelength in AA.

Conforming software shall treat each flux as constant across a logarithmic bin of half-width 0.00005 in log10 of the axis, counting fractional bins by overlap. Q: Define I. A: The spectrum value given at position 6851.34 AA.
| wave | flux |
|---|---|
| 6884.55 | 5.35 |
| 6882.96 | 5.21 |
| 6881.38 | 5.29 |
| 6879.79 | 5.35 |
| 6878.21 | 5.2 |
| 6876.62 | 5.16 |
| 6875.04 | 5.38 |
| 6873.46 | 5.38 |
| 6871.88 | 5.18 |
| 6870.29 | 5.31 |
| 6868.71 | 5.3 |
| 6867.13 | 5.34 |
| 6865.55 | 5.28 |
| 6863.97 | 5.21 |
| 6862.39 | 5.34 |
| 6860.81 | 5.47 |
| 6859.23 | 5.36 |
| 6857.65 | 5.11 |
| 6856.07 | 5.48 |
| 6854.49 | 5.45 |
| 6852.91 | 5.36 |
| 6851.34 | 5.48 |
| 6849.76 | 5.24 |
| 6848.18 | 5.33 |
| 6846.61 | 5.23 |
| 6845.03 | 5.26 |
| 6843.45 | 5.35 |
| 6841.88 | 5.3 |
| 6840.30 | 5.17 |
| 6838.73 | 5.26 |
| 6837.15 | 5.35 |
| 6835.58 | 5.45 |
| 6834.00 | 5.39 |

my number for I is 5.48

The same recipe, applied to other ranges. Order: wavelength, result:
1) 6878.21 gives 5.2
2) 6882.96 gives 5.21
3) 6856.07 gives 5.48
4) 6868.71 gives 5.3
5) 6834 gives 5.39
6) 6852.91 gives 5.36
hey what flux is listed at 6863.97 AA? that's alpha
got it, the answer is 5.21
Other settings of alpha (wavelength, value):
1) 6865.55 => 5.28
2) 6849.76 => 5.24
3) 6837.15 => 5.35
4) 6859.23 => 5.36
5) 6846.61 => 5.23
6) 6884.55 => 5.35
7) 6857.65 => 5.11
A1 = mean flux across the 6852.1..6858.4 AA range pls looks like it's 5.35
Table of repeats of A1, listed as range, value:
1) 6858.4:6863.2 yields 5.39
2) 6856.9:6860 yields 5.23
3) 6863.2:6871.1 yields 5.29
